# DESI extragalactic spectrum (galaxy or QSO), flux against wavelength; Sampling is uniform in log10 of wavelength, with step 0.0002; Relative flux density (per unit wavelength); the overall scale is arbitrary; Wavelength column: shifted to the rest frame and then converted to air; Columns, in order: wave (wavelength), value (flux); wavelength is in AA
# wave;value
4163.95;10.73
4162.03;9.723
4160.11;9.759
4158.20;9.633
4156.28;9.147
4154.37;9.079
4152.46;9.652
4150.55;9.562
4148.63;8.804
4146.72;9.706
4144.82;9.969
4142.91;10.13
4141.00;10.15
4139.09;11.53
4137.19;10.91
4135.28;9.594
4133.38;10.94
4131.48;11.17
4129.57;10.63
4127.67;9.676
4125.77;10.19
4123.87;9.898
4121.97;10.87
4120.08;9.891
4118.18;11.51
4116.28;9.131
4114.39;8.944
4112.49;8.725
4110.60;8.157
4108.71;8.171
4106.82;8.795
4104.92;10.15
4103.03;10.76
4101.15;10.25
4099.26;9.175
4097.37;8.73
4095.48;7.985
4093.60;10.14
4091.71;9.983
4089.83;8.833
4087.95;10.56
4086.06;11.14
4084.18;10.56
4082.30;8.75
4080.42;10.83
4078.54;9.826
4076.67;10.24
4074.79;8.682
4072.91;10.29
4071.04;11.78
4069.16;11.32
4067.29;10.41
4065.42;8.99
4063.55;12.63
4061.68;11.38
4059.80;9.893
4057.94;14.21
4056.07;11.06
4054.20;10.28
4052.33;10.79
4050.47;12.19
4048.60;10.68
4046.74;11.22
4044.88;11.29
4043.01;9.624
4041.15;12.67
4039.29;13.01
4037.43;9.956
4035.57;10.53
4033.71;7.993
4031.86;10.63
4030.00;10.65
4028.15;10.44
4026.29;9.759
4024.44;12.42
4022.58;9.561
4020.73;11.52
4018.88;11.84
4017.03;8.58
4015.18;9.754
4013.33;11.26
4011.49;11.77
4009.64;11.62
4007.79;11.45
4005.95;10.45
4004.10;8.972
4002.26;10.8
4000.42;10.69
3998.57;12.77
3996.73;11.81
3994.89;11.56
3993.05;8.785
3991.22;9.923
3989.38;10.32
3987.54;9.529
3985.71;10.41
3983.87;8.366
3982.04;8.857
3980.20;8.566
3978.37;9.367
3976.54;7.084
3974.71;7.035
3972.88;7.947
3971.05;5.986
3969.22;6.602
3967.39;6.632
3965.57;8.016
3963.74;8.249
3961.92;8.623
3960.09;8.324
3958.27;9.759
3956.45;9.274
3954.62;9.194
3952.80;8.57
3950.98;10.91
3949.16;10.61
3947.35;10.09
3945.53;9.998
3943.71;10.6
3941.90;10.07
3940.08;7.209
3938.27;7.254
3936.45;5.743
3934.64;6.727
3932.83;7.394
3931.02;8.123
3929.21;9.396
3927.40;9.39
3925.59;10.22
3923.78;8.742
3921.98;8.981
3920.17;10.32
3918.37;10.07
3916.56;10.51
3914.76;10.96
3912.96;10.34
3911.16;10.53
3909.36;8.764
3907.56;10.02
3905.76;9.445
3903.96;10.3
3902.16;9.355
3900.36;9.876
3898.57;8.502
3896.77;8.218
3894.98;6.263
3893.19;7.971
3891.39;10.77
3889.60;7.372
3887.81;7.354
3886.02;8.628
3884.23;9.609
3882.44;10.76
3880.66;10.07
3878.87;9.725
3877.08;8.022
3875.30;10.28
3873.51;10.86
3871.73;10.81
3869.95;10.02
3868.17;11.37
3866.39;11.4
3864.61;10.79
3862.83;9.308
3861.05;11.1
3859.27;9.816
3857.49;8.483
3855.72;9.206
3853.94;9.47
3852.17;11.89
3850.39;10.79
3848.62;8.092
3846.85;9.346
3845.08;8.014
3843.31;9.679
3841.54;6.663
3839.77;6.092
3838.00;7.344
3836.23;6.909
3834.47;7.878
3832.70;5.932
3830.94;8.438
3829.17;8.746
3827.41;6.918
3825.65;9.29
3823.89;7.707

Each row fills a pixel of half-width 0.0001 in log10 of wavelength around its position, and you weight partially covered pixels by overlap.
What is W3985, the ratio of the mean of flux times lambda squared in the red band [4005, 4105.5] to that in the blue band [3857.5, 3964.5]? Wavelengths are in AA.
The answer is 1.2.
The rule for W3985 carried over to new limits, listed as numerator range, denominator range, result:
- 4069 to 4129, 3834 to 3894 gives 1.18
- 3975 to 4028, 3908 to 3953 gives 1.14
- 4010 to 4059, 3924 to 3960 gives 1.28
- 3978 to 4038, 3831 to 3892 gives 1.21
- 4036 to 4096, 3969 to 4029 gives 1.11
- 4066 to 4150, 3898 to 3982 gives 1.22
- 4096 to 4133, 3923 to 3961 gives 1.19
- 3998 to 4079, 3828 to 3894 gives 1.29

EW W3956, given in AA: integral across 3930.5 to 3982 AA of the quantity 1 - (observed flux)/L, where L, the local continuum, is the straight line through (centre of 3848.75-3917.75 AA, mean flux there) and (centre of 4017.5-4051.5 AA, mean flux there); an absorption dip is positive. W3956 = 9.5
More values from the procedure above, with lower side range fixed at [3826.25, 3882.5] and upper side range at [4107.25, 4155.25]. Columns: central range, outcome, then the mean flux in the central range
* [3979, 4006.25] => -1.66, 10.1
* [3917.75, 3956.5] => 1.47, 9.03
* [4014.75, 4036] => -1.57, 10.3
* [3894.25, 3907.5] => 0.48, 8.96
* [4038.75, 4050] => -2.03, 11.4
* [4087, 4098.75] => 0.49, 9.36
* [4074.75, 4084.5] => -0.13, 9.88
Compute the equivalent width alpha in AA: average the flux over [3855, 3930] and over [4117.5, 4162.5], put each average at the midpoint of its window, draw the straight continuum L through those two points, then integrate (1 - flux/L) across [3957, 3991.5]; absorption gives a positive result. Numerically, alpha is 4.91 AA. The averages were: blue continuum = 9.62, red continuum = 10.1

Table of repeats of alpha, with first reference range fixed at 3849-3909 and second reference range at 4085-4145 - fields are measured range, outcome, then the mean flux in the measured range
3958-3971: 2.55 AA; 7.81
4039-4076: -4.72 AA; 11.1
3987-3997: -0.52 AA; 10.3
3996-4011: -2.03 AA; 11.1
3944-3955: -0.31 AA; 9.97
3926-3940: 2.75 AA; 7.77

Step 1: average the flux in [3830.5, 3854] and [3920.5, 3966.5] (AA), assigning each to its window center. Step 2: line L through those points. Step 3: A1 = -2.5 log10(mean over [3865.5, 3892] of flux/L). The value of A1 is -0.15 mag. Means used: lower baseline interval 8.29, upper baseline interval 8.88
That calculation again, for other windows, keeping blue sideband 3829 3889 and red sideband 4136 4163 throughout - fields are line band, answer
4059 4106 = -0.048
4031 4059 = -0.154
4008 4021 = -0.145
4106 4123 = 0.045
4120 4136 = -0.061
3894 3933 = -0.008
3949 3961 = -0.004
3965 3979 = 0.283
